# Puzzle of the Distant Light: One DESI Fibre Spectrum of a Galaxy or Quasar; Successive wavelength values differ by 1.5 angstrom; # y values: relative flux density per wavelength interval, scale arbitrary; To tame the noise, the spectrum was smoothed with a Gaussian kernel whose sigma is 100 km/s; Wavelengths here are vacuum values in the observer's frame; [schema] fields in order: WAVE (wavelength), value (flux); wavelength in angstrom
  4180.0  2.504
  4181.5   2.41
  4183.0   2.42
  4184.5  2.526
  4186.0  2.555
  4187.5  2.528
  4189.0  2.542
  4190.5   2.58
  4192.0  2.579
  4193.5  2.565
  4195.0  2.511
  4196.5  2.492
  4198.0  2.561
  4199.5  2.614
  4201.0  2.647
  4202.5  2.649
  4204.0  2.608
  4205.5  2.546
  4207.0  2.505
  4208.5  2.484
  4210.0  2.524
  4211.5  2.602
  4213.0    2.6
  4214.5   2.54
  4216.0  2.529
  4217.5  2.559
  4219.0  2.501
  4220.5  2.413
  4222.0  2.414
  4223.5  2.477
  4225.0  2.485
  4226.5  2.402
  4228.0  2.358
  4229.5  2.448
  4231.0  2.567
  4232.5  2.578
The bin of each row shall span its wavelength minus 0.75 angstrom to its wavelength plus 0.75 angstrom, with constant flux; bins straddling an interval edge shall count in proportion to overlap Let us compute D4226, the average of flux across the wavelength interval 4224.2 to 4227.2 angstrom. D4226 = 2.44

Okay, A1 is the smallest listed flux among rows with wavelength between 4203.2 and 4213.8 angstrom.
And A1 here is 2.484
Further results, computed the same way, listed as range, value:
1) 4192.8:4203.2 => 2.492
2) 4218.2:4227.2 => 2.402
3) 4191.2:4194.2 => 2.565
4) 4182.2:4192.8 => 2.42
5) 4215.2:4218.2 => 2.529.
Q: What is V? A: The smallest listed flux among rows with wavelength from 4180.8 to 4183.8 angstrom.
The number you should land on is 2.41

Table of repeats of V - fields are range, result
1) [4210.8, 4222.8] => 2.413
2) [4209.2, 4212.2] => 2.524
